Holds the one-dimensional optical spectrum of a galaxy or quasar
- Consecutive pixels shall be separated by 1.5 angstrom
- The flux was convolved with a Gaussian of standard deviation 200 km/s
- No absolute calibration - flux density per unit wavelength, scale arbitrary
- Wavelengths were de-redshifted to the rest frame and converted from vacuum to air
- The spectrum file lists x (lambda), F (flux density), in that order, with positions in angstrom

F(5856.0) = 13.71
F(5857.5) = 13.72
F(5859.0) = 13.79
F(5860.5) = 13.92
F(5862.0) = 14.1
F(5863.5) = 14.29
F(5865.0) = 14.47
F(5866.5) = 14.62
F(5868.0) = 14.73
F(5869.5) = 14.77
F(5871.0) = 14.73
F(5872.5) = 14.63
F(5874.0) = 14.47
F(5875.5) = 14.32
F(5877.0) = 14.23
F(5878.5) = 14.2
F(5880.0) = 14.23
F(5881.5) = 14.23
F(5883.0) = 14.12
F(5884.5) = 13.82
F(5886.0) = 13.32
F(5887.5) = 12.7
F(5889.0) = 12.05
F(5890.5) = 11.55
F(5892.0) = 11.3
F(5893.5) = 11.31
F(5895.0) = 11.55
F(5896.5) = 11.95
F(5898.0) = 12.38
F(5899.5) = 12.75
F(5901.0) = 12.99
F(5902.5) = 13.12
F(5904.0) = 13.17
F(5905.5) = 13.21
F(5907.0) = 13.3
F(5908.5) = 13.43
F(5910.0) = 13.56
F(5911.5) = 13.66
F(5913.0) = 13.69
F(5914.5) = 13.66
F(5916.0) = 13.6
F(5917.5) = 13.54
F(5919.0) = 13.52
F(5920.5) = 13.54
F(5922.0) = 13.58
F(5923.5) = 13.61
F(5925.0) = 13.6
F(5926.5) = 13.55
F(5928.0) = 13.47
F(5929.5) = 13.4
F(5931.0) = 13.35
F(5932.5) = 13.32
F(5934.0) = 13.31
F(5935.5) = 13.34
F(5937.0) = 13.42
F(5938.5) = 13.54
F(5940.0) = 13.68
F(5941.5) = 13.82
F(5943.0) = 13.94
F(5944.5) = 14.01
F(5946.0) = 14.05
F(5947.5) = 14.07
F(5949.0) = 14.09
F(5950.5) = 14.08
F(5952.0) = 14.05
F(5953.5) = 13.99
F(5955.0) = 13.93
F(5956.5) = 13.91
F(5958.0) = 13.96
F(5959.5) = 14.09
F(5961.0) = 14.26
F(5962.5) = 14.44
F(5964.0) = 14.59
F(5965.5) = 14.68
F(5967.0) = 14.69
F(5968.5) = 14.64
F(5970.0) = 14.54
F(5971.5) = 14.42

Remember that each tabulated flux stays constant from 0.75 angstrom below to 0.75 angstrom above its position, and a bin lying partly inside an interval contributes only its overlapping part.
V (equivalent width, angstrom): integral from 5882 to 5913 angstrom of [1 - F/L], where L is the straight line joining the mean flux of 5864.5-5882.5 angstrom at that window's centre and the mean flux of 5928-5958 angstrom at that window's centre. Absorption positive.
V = 3.10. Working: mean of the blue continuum 14.5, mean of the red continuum 13.8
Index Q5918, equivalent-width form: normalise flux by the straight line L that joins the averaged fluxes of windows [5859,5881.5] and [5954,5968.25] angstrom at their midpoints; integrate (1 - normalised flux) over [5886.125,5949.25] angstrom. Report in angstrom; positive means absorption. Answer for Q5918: 5.0 angstrom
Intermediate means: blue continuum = 14.4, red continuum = 14.3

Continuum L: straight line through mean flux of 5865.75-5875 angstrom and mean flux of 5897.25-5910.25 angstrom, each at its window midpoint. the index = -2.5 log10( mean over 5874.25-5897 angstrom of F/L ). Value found 0.074 mag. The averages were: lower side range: 14.6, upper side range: 13.1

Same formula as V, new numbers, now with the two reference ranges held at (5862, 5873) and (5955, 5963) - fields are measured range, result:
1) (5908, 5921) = 0.68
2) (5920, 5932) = 0.64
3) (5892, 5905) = 1.86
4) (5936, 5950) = 0.34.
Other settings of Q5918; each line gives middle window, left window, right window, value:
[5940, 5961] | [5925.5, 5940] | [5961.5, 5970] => 0.08 angstrom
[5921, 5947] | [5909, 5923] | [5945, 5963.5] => 0.44 angstrom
